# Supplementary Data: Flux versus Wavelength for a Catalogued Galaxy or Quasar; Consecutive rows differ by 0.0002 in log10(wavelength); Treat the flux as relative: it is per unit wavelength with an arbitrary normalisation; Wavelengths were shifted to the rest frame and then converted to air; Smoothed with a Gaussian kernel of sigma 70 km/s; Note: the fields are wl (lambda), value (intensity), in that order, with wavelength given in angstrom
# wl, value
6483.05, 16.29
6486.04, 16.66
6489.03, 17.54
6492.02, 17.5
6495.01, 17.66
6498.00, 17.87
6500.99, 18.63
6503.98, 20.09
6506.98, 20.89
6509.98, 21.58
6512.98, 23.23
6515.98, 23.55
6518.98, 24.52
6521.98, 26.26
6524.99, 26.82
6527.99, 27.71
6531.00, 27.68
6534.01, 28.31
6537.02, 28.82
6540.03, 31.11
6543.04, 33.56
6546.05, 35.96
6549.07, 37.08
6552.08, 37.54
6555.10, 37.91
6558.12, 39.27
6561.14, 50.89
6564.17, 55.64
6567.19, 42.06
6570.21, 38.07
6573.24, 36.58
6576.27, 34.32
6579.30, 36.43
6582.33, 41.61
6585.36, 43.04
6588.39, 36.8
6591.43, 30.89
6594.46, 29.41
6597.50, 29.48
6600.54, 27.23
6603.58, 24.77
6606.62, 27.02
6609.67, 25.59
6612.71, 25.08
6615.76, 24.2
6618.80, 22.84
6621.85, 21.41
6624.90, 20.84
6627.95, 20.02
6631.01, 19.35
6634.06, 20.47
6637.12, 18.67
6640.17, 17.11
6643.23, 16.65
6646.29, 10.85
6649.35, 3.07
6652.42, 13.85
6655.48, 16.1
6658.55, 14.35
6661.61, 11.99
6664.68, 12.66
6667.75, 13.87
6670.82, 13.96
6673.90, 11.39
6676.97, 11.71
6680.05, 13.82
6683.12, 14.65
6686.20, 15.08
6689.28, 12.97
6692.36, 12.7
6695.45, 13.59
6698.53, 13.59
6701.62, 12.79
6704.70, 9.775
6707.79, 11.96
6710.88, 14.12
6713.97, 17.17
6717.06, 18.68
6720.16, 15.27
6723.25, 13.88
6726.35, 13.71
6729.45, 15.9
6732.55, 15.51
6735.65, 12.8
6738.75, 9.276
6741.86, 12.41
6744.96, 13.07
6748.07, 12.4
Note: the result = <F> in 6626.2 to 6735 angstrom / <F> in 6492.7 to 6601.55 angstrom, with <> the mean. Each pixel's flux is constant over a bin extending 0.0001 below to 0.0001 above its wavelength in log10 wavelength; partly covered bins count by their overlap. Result 0.5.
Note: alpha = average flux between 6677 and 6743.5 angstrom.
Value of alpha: 13.7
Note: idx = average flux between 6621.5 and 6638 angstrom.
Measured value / 20.1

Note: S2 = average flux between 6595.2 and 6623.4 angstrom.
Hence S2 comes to 25.4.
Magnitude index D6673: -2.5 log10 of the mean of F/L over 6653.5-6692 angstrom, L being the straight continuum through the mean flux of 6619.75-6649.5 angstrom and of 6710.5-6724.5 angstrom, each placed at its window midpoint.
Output 0.240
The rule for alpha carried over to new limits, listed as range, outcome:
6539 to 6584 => 39.3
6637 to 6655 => 13.1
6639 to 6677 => 12.9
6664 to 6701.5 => 13.3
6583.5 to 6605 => 31.9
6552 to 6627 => 33.4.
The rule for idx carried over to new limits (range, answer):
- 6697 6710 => 12.1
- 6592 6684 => 18.5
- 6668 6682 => 12.9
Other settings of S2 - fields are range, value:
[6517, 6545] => 28.4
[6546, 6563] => 40.4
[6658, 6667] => 12.9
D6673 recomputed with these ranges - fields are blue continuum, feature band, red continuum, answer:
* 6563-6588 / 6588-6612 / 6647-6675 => 0.15 mag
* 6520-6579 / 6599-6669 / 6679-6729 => 0.28 mag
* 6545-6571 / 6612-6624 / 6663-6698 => 0.20 mag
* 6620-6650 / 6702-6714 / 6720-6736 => 0.19 mag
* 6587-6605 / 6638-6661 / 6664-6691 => 0.39 mag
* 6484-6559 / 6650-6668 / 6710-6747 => 0.35 mag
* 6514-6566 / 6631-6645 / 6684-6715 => 0.16 mag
